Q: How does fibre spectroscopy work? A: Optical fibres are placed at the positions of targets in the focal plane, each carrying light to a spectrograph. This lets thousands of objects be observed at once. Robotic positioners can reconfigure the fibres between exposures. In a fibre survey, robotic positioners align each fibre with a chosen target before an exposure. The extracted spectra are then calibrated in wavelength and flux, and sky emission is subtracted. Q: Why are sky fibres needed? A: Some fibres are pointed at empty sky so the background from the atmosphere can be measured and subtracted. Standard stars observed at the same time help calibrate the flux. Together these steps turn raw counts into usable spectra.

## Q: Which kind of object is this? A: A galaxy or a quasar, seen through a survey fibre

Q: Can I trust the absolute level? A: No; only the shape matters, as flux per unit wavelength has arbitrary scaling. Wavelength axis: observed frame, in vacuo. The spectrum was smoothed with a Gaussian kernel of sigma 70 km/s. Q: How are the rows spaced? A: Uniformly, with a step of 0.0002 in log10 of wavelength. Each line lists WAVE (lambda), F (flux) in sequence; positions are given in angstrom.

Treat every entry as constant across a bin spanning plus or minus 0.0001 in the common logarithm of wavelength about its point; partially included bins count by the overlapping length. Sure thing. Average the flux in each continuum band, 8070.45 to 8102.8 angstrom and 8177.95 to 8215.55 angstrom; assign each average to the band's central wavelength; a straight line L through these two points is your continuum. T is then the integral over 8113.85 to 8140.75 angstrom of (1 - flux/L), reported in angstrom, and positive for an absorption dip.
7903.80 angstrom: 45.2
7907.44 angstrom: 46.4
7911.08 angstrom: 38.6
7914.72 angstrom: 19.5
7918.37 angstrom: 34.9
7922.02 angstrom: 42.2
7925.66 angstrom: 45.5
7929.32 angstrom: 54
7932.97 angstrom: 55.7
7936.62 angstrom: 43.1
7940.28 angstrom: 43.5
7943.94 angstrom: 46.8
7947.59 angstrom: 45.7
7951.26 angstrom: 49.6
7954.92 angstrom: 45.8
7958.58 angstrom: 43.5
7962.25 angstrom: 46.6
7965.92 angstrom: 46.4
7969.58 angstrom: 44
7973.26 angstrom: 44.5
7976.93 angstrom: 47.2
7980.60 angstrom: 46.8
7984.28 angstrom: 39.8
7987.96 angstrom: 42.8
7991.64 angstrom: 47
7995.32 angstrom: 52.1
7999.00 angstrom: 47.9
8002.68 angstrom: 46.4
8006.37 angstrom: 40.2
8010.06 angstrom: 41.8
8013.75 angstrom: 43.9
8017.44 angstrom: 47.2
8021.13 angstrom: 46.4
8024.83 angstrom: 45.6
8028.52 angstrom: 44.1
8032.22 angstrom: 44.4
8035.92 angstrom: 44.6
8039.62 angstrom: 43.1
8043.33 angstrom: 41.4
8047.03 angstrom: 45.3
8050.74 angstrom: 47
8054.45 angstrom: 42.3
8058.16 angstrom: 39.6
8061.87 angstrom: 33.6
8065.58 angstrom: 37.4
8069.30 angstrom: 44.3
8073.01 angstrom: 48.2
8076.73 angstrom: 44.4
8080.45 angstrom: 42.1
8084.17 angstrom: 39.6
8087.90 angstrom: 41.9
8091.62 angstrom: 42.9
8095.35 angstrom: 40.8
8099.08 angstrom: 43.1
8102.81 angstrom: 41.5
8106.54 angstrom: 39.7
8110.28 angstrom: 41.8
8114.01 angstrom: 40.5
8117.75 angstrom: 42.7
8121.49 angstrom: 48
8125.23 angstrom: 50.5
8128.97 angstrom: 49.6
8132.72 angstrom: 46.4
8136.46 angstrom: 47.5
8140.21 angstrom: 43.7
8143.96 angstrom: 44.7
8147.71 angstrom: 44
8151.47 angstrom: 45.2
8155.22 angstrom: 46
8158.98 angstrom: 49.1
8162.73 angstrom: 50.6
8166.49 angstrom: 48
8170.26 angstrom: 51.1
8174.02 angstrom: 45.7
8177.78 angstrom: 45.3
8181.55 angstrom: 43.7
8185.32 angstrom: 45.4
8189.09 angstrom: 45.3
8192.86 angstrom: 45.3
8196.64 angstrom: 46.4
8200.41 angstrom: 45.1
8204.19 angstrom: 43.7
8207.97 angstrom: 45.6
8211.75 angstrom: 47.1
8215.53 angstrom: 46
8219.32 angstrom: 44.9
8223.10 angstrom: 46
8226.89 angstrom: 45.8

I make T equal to -1.7 angstrom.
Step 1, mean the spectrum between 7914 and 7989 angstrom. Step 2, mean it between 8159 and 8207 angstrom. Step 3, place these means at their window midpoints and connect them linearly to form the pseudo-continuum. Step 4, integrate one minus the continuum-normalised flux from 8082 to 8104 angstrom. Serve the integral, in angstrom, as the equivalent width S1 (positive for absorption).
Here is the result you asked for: 1.9 angstrom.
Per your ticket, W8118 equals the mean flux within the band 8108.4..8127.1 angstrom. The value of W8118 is 44.7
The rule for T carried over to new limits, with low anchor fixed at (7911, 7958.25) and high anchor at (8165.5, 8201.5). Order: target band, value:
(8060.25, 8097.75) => 2.9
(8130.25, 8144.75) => 0.0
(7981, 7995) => -0.1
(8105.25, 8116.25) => 1.1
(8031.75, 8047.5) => 0.4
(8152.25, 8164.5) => -0.6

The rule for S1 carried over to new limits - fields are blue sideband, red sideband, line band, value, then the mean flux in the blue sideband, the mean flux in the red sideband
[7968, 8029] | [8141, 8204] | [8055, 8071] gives 2.32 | 45.2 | 46.2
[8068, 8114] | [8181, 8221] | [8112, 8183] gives -4.05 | 42.4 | 45.4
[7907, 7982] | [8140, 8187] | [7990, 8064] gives 1.50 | 44.3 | 46.4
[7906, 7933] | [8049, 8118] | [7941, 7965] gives -2.87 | 41.1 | 41.7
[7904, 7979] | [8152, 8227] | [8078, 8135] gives 2.70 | 44.2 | 46.3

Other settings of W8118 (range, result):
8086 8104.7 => 42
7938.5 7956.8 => 46.3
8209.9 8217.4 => 46.6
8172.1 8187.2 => 45.1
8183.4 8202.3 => 45.5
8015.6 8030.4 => 45.8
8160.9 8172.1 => 49.9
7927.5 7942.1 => 49.1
